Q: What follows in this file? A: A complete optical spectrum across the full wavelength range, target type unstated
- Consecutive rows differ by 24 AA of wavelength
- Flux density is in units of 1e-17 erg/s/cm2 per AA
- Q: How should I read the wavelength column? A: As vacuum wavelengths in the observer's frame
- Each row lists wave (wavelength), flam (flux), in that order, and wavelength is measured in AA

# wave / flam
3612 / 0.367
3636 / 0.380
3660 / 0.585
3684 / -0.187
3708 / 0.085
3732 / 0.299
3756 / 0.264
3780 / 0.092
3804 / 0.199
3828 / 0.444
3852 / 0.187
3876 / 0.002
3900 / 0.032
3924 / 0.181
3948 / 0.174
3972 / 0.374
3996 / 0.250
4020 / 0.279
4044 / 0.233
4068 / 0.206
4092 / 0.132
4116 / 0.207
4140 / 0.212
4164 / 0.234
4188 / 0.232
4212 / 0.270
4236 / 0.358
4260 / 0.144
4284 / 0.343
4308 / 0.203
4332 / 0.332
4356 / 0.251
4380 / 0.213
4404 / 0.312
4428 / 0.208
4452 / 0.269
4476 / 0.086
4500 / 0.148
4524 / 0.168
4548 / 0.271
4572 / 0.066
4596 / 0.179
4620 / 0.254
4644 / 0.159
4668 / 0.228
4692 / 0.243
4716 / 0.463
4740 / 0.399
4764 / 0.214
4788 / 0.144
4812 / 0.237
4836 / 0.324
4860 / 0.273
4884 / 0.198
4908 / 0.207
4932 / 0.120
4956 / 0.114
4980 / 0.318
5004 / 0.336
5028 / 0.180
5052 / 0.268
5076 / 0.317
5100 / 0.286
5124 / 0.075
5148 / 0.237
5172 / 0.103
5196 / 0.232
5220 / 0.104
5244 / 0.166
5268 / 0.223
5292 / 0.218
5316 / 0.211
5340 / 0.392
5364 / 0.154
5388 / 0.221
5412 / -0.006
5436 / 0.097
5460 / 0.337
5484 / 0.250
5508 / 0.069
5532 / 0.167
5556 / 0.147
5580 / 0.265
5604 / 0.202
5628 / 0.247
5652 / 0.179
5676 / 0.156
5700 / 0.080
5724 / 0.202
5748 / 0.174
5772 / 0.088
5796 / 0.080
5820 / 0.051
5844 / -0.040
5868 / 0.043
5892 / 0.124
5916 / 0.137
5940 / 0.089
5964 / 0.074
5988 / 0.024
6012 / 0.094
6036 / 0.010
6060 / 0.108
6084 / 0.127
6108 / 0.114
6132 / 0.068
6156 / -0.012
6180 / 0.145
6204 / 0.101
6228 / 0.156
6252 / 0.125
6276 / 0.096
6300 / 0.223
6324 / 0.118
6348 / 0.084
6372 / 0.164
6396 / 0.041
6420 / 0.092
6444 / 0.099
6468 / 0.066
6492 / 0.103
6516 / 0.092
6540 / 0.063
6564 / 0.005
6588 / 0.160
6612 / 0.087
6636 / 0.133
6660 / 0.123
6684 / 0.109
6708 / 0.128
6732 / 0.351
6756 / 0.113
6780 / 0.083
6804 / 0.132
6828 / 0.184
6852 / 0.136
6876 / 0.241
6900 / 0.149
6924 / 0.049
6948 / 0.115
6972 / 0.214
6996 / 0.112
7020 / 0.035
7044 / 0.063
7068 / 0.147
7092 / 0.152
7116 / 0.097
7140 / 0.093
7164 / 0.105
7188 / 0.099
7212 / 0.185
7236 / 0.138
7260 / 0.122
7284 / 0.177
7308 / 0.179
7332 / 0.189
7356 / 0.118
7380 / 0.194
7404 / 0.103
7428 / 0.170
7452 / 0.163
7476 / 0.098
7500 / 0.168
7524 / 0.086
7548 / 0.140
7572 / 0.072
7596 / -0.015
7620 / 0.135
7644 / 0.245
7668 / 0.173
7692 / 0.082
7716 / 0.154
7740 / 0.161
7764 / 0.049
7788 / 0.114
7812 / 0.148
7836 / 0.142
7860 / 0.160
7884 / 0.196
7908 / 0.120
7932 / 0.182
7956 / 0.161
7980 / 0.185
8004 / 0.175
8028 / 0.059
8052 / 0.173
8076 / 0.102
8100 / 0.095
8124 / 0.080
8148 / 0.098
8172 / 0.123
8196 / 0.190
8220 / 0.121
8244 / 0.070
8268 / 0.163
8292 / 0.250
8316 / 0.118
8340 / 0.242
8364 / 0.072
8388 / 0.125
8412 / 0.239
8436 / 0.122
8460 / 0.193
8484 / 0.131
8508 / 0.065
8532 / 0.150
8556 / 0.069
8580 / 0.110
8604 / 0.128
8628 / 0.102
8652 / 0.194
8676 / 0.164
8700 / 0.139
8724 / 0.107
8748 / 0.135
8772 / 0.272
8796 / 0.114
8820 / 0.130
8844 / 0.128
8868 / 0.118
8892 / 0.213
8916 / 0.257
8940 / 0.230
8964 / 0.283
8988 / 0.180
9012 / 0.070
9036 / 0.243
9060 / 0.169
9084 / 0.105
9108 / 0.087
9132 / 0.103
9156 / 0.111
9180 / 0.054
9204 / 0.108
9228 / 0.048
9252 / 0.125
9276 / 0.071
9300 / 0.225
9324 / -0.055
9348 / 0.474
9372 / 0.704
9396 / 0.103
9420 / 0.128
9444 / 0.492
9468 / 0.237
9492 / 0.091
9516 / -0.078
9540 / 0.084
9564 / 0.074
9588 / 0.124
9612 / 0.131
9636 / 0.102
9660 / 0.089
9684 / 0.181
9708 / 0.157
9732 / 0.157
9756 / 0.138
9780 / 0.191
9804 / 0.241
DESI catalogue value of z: 0.80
